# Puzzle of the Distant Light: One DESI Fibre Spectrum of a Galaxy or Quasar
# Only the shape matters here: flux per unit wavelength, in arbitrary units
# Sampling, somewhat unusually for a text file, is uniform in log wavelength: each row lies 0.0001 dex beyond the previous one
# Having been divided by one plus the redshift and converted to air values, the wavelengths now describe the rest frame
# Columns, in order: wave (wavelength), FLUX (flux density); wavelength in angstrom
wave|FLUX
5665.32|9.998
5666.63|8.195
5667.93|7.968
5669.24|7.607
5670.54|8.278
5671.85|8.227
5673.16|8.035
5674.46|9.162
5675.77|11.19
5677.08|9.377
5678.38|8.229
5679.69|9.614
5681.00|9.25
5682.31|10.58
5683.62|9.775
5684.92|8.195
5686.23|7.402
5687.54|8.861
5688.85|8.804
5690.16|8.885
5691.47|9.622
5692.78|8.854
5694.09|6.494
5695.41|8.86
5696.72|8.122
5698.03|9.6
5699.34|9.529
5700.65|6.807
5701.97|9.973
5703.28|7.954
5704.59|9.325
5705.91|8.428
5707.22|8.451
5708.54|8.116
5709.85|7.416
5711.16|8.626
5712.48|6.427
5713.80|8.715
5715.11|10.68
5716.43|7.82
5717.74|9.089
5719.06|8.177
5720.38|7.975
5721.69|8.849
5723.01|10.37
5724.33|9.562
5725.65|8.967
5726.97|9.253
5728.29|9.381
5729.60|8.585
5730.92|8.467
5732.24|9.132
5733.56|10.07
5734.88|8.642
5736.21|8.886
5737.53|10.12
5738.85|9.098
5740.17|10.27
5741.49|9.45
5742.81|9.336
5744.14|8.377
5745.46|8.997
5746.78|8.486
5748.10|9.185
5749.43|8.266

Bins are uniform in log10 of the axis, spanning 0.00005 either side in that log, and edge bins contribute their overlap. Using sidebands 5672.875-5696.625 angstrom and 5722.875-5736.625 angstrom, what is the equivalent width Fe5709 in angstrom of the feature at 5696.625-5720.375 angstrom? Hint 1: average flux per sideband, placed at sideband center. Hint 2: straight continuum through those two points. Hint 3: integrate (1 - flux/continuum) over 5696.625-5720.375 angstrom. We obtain 1.5 angstrom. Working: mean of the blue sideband 8.95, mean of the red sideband 9.17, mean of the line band 8.51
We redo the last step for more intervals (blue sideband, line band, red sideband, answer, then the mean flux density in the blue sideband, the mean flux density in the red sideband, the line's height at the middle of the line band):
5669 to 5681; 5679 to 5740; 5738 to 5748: 1.5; 8.92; 9.17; 9.05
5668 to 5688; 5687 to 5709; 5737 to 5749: 0.9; 8.89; 9.23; 9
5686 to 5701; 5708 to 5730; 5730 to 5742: 0.8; 8.55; 9.33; 9.02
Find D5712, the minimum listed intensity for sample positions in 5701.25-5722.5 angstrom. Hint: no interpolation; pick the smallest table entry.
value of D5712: 6.427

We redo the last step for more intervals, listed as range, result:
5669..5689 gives 7.402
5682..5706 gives 6.494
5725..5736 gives 8.467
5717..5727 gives 7.975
